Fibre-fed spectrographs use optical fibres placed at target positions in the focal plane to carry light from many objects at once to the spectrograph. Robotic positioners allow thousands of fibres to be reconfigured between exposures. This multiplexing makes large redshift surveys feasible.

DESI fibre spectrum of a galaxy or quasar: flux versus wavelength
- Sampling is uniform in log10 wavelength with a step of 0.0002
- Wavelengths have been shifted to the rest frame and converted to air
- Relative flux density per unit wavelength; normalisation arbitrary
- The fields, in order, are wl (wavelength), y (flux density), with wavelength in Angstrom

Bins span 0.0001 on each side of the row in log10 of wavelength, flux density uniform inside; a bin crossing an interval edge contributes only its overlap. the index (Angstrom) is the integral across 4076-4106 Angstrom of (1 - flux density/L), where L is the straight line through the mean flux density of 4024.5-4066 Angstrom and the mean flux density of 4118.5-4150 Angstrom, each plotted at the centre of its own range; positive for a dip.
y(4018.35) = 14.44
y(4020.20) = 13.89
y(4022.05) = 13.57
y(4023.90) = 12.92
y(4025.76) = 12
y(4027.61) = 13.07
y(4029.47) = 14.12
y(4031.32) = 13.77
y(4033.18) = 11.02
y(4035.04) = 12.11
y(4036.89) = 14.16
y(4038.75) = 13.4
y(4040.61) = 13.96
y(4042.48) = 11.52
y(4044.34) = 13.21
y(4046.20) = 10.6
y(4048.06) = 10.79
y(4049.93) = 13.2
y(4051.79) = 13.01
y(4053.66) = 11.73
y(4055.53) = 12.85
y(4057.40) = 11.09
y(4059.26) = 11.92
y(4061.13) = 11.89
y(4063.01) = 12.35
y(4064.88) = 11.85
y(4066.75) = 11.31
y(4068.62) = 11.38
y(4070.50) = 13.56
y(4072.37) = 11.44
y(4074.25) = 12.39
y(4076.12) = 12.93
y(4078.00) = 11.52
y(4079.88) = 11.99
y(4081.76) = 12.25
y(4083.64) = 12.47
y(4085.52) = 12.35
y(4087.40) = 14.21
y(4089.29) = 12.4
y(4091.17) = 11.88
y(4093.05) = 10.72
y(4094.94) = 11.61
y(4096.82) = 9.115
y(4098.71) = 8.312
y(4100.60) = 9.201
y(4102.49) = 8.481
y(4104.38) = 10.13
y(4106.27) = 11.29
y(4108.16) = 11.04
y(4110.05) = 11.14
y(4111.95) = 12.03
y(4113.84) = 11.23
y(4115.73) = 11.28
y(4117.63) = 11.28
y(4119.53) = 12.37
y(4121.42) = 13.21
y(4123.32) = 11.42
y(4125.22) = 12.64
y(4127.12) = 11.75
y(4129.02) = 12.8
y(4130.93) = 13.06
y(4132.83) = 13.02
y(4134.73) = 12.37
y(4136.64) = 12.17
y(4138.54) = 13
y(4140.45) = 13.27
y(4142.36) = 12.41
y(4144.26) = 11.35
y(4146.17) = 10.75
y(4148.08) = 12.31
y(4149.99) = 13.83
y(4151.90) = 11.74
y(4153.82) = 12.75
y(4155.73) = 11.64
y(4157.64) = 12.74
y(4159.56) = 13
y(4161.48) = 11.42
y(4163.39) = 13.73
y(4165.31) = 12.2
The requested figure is 3.0 Angstrom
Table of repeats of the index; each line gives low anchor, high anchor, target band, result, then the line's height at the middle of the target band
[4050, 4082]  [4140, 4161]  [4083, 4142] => 2.7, 12.2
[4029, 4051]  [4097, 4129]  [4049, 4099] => -0.3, 11.9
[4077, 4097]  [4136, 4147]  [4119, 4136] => -0.5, 12.1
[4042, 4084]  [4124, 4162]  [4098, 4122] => 2.8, 12.3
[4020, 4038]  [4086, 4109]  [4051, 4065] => 0.0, 12.1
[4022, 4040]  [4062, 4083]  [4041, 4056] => 0.5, 12.6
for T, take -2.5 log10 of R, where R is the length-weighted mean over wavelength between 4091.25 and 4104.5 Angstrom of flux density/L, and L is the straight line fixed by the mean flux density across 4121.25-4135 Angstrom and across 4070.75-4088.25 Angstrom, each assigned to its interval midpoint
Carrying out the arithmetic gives 0.26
